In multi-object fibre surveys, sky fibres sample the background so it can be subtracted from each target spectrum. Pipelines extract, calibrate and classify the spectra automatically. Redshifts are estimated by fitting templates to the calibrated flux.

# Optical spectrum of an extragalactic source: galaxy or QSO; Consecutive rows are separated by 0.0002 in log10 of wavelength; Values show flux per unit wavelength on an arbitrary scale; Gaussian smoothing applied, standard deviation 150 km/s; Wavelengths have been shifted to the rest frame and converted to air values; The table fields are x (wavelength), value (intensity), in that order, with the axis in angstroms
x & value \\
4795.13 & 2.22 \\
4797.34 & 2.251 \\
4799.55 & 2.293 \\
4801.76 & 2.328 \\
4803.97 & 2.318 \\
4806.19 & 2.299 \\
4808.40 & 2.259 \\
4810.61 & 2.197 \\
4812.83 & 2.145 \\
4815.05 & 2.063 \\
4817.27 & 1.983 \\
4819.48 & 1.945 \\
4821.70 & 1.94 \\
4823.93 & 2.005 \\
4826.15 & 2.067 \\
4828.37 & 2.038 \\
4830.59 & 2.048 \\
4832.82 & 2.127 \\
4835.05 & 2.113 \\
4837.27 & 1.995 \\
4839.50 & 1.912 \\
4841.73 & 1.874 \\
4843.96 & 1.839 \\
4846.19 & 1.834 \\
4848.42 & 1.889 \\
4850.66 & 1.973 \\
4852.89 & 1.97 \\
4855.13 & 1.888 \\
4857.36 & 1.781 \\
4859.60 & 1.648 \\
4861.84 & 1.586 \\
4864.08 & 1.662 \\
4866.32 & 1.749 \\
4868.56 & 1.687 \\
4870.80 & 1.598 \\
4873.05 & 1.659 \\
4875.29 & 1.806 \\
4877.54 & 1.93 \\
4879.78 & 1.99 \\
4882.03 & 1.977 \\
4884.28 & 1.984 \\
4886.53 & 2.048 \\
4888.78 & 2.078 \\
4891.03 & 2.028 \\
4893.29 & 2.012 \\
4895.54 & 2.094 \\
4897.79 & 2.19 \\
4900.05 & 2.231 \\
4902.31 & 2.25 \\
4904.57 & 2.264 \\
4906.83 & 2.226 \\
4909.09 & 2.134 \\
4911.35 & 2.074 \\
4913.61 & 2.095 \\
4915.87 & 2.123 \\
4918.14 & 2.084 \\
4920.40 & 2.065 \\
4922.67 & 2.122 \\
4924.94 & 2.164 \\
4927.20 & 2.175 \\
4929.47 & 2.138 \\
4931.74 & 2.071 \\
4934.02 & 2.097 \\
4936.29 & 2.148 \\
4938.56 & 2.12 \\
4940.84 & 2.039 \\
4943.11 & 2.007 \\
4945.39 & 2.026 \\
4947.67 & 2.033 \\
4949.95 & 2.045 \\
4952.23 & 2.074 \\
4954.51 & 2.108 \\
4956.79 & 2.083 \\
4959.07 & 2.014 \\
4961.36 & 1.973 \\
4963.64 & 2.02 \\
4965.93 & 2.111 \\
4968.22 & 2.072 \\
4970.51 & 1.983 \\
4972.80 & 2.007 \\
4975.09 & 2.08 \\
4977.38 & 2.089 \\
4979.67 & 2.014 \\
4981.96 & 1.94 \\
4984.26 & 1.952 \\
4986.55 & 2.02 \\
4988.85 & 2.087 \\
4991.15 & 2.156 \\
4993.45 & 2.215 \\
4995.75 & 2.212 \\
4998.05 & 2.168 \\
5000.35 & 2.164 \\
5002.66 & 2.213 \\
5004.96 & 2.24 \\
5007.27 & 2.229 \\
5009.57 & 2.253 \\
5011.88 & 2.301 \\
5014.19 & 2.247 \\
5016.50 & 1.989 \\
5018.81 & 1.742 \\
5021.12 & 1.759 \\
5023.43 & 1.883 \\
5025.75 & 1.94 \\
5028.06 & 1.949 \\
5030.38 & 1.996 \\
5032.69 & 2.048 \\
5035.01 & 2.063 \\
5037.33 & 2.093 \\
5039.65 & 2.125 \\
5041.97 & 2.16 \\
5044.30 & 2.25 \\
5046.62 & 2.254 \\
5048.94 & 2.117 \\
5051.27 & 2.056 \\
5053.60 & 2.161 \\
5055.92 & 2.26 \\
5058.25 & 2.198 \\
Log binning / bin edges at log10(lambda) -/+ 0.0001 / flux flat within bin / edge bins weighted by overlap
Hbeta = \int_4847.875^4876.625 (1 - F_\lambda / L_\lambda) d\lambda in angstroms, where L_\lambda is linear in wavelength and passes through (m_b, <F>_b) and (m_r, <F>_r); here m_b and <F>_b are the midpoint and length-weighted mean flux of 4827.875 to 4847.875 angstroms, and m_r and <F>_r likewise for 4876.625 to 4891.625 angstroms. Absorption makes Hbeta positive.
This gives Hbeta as 3.3 angstroms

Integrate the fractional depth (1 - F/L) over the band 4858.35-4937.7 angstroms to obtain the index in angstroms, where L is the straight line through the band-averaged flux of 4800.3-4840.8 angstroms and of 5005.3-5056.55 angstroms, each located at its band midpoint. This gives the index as 3.3 angstroms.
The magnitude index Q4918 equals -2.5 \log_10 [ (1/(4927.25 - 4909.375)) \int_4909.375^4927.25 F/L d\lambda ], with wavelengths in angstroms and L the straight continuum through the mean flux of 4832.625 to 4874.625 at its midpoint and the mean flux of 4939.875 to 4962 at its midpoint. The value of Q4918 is -0.08 mag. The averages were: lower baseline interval 1.82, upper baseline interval 2.04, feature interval 2.11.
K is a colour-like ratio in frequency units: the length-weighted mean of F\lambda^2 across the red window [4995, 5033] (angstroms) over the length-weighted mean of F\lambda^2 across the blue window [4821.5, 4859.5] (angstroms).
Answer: 1.14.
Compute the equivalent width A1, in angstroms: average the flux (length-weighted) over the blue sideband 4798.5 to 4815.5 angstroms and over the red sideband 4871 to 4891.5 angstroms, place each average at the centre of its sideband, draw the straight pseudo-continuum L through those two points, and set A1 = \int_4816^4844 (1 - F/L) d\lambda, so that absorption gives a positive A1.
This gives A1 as 1.9 angstroms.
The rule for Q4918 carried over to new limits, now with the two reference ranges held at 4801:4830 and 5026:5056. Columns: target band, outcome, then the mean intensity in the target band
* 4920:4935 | 0.00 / 2.12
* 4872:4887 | 0.11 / 1.91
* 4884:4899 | 0.02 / 2.07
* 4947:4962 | 0.03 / 2.05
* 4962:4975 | 0.04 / 2.04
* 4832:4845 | 0.08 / 1.97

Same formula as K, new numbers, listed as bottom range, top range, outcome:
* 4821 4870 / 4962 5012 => 1.18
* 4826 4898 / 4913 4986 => 1.12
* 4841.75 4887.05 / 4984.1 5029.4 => 1.21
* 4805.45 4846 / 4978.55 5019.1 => 1.12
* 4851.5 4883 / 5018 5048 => 1.22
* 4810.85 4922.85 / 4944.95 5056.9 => 1.11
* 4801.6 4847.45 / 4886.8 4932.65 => 1.07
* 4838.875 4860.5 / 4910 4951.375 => 1.16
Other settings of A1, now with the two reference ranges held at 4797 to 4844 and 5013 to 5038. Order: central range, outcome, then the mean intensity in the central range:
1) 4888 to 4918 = -1.3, 2.14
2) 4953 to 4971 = -0.3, 2.05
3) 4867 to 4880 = 1.9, 1.76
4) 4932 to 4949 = -0.4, 2.07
